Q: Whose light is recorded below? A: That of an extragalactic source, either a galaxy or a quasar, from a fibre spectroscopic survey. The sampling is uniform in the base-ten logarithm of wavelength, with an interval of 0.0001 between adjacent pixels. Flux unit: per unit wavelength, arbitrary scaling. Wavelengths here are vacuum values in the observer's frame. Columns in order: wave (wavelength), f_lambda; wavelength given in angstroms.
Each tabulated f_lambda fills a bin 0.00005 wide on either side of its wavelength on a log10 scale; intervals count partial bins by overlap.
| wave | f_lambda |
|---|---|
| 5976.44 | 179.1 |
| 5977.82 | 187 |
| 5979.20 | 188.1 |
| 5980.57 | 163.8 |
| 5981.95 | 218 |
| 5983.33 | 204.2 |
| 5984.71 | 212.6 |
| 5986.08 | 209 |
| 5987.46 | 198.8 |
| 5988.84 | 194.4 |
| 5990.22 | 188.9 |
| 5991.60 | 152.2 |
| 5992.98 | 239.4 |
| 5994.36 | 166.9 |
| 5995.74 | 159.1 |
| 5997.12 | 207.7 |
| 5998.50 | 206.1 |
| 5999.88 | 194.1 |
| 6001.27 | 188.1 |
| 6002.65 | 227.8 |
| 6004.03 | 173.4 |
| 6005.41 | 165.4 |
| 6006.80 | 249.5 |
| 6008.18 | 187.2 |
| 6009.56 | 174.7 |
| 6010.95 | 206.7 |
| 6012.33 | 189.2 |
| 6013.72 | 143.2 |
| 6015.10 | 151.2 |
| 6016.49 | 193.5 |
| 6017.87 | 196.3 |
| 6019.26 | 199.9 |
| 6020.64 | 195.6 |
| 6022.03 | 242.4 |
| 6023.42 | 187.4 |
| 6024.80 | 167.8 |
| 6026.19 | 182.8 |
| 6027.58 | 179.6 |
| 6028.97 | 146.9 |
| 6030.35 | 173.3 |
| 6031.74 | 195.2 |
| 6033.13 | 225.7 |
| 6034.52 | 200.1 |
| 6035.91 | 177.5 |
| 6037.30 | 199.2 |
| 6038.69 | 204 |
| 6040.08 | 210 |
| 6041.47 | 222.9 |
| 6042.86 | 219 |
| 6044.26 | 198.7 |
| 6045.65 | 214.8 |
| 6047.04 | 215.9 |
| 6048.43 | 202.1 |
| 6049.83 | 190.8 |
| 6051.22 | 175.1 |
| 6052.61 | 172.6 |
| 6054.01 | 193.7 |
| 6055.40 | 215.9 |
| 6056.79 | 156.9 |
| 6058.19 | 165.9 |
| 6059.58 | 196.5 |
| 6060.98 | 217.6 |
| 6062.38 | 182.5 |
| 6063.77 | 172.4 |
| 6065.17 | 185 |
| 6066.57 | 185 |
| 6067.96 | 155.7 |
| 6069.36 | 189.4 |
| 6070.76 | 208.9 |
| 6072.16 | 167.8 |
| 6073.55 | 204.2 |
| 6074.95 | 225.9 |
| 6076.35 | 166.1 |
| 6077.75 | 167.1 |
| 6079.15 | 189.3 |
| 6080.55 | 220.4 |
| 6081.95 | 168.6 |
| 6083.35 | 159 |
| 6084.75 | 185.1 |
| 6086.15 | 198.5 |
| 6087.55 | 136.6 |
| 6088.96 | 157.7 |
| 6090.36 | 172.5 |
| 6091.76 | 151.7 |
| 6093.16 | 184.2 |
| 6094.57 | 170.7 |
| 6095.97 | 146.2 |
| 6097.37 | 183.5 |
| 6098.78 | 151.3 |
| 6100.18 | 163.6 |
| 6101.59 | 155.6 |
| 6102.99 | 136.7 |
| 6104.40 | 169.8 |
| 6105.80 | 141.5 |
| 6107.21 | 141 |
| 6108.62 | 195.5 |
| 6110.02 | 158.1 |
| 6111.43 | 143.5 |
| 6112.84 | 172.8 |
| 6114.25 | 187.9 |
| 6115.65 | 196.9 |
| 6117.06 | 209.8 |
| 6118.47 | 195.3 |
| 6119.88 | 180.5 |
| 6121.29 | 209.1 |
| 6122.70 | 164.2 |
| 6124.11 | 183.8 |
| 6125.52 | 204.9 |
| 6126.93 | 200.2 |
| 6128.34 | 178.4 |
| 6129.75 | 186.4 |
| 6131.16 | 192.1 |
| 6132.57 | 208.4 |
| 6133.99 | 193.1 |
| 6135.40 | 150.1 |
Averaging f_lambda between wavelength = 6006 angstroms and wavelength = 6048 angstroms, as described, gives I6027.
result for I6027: 195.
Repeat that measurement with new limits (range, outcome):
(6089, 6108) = 159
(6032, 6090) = 190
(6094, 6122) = 170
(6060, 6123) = 176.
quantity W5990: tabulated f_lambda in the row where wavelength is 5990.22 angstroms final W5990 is 188.9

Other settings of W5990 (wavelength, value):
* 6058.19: 165.9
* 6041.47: 222.9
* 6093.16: 184.2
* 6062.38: 182.5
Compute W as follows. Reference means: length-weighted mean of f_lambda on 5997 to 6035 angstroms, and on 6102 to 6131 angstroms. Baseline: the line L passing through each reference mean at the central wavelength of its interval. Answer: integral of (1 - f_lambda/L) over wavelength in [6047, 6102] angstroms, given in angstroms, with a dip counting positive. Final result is 1.1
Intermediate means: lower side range 191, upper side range 178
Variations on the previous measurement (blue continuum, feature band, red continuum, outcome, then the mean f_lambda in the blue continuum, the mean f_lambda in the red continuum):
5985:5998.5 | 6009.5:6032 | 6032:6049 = 1.9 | 192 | 207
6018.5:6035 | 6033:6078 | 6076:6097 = -2.8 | 191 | 172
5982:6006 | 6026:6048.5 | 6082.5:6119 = -1.8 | 194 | 168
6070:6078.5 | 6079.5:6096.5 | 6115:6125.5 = 1.7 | 190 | 192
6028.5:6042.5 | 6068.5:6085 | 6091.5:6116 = -1.0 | 197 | 164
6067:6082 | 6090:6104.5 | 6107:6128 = 1.9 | 188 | 184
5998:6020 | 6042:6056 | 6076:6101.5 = -1.5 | 190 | 170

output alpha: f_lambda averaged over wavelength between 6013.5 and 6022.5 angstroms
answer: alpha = 190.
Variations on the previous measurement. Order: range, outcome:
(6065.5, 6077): 188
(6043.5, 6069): 189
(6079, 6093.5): 174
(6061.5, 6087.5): 184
